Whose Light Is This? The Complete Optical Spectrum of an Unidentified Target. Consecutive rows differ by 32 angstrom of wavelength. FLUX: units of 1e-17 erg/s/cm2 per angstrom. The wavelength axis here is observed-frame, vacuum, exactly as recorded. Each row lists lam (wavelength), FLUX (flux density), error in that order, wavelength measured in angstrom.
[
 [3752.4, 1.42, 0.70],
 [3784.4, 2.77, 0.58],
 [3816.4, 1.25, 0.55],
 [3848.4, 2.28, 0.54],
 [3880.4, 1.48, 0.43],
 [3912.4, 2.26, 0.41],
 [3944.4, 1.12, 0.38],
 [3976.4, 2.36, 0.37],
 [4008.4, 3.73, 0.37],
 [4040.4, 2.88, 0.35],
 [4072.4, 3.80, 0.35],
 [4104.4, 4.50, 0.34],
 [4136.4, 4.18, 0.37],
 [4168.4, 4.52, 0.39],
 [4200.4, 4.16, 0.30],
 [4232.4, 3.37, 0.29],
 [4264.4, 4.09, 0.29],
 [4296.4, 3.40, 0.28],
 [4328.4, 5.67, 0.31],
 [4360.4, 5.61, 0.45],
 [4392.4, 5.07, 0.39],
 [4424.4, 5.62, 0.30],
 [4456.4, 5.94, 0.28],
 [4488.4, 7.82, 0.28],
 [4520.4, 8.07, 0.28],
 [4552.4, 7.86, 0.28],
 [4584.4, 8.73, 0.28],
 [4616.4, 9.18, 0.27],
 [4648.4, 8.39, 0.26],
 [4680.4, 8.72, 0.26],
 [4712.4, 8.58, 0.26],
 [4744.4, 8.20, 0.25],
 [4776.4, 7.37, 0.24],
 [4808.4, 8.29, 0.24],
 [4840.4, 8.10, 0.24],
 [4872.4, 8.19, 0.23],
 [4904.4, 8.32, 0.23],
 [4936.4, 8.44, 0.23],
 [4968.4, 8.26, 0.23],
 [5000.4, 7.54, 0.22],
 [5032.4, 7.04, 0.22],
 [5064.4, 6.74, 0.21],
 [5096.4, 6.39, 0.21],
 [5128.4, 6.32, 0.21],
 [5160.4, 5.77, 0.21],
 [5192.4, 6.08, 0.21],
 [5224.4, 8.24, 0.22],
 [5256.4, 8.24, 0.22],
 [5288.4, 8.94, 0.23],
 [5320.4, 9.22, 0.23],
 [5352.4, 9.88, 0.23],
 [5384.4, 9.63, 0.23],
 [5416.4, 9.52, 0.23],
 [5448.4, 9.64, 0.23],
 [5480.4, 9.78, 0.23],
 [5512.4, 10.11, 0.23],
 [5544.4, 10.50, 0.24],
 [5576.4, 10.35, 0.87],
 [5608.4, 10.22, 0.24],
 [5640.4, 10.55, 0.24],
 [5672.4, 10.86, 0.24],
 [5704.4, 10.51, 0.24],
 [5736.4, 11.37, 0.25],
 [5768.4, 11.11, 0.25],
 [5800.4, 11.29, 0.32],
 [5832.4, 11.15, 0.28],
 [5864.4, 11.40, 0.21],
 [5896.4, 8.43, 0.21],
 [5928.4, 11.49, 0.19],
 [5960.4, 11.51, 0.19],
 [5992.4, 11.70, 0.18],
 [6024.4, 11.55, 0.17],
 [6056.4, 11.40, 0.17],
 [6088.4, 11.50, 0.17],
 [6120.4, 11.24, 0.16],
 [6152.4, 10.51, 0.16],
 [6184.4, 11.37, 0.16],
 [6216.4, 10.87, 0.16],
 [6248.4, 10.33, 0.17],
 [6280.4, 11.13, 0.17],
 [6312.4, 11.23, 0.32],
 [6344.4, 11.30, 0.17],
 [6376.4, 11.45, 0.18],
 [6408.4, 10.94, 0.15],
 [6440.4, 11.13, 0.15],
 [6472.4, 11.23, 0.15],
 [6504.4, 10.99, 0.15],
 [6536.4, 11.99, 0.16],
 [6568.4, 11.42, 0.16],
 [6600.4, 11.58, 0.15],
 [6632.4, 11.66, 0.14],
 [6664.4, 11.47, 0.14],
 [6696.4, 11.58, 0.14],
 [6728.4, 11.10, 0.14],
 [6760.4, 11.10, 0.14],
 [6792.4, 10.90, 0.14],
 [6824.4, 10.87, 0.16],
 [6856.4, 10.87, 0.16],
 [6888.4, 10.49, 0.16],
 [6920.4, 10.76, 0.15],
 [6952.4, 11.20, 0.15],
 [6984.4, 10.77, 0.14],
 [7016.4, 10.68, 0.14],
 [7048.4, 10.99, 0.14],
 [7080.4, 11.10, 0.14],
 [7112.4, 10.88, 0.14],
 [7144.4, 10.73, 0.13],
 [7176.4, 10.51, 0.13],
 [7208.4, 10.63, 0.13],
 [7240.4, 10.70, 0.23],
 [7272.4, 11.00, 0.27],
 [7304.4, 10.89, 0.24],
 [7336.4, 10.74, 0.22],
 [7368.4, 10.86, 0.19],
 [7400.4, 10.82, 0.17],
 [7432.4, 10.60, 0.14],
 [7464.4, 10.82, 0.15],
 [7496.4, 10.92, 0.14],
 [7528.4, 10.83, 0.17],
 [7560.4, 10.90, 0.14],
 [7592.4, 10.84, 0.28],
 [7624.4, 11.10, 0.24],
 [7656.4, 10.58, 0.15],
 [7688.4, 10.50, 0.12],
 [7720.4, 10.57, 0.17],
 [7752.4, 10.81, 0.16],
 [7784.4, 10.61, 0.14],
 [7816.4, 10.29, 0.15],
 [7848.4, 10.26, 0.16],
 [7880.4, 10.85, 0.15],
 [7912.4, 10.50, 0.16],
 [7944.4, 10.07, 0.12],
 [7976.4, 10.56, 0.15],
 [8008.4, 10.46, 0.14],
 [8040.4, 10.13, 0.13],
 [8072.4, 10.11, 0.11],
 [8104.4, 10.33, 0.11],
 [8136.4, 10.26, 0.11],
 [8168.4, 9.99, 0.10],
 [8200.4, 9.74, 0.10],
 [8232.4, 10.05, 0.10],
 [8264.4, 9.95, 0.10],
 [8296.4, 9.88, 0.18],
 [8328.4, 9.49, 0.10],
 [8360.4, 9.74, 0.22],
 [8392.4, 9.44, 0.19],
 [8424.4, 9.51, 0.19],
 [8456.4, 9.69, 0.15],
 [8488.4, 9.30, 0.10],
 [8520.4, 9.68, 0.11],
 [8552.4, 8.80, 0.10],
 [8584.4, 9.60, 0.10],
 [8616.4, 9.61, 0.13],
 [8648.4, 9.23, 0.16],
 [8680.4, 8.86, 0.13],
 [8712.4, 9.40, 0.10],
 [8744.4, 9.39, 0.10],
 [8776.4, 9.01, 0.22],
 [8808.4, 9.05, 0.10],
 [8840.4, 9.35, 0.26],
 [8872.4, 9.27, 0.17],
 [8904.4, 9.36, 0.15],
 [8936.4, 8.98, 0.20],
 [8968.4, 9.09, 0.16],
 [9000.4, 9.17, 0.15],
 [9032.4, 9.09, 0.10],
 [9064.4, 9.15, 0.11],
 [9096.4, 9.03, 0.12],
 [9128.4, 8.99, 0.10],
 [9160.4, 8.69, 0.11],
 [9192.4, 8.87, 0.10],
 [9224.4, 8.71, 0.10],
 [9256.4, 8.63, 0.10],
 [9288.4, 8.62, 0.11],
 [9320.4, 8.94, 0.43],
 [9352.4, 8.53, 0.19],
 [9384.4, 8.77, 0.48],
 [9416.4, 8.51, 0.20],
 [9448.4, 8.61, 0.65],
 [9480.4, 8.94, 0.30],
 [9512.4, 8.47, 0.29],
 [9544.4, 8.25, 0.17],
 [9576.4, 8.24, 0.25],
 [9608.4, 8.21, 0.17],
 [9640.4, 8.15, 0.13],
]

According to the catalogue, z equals 0.00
